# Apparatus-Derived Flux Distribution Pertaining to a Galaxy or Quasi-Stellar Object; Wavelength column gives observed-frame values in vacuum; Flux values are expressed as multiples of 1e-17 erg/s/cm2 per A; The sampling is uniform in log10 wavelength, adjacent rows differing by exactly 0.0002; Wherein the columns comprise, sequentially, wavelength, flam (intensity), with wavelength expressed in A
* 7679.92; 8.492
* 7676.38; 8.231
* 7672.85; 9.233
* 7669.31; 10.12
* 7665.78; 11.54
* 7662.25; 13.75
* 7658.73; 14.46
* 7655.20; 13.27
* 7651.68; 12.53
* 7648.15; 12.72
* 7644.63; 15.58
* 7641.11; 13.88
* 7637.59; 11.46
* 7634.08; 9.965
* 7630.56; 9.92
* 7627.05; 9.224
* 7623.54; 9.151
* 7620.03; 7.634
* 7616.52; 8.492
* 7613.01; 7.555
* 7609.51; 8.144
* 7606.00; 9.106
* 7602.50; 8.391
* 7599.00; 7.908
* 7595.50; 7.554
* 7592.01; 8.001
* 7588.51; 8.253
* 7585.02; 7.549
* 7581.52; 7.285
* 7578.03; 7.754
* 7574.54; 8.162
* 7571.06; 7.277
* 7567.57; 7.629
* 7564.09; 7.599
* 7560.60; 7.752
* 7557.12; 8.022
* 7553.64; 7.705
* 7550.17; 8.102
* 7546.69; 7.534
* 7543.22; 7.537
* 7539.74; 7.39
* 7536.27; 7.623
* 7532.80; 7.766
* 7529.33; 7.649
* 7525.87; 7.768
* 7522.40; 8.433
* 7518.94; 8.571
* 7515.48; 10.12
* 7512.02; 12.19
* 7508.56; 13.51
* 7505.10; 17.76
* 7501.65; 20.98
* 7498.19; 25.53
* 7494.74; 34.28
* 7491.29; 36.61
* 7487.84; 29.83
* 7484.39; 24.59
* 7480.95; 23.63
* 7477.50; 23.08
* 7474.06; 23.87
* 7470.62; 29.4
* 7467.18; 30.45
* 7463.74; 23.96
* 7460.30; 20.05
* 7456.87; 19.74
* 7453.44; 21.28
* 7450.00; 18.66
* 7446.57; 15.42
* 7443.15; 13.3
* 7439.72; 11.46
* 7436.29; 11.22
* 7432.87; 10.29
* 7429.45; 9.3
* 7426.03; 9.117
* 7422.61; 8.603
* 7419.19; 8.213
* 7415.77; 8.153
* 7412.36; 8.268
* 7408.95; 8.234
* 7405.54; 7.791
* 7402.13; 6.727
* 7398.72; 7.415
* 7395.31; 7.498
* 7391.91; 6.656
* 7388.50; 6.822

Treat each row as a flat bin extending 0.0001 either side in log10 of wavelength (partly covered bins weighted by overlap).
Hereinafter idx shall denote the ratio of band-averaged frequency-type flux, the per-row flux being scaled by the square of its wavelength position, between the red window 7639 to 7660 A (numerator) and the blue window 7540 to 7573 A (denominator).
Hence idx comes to 1.8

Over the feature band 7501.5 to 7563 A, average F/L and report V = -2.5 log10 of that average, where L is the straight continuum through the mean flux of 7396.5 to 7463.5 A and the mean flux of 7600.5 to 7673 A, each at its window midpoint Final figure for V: 0.20 mag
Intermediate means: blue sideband 12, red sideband 10.8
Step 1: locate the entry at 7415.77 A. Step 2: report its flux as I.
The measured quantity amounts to 8.153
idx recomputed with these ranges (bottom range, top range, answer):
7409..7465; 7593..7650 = 0.77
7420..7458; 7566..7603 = 0.61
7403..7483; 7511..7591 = 0.52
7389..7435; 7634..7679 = 1.58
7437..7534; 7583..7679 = 0.55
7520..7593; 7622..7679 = 1.52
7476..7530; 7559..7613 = 0.42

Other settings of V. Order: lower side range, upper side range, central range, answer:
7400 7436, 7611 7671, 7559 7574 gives 0.33 mag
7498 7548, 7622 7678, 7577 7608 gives 0.38 mag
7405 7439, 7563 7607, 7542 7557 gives 0.05 mag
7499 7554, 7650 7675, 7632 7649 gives -0.08 mag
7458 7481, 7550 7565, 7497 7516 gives 0.07 mag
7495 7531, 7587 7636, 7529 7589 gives 0.43 mag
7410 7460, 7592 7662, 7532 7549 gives 0.44 mag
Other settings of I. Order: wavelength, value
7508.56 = 13.51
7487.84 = 29.83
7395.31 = 7.498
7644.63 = 15.58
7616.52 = 8.492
